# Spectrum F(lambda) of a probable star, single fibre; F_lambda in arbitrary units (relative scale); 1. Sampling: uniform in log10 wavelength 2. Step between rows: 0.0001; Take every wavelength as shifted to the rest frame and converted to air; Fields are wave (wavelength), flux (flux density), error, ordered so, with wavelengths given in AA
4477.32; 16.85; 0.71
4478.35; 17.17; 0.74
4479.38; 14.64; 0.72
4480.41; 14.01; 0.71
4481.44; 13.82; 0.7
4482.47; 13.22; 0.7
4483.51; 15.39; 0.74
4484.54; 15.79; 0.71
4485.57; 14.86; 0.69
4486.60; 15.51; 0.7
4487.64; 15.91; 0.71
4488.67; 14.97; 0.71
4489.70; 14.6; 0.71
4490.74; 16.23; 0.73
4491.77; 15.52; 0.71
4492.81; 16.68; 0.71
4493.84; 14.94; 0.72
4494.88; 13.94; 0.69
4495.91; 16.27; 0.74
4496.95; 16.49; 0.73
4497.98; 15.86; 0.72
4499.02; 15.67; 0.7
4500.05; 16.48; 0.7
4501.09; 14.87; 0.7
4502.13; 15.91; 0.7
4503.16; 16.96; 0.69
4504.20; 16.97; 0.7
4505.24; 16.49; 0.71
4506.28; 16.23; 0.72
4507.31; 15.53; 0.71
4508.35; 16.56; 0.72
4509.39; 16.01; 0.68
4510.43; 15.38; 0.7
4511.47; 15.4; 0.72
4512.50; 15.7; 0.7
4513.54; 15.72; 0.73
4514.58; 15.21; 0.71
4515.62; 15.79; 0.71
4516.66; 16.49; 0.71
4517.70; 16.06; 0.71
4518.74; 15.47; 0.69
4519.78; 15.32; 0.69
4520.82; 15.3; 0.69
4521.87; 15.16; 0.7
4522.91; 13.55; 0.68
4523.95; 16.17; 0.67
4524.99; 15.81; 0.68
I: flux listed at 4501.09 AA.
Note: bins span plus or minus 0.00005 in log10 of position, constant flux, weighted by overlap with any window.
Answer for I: 14.87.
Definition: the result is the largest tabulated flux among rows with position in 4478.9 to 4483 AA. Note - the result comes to 14.64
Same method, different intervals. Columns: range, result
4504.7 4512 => 16.56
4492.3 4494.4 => 16.68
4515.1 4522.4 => 16.49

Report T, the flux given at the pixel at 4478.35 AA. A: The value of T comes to 17.17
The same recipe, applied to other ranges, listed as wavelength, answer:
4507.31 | 15.53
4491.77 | 15.52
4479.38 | 14.64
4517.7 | 16.06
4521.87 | 15.16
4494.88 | 13.94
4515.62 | 15.79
